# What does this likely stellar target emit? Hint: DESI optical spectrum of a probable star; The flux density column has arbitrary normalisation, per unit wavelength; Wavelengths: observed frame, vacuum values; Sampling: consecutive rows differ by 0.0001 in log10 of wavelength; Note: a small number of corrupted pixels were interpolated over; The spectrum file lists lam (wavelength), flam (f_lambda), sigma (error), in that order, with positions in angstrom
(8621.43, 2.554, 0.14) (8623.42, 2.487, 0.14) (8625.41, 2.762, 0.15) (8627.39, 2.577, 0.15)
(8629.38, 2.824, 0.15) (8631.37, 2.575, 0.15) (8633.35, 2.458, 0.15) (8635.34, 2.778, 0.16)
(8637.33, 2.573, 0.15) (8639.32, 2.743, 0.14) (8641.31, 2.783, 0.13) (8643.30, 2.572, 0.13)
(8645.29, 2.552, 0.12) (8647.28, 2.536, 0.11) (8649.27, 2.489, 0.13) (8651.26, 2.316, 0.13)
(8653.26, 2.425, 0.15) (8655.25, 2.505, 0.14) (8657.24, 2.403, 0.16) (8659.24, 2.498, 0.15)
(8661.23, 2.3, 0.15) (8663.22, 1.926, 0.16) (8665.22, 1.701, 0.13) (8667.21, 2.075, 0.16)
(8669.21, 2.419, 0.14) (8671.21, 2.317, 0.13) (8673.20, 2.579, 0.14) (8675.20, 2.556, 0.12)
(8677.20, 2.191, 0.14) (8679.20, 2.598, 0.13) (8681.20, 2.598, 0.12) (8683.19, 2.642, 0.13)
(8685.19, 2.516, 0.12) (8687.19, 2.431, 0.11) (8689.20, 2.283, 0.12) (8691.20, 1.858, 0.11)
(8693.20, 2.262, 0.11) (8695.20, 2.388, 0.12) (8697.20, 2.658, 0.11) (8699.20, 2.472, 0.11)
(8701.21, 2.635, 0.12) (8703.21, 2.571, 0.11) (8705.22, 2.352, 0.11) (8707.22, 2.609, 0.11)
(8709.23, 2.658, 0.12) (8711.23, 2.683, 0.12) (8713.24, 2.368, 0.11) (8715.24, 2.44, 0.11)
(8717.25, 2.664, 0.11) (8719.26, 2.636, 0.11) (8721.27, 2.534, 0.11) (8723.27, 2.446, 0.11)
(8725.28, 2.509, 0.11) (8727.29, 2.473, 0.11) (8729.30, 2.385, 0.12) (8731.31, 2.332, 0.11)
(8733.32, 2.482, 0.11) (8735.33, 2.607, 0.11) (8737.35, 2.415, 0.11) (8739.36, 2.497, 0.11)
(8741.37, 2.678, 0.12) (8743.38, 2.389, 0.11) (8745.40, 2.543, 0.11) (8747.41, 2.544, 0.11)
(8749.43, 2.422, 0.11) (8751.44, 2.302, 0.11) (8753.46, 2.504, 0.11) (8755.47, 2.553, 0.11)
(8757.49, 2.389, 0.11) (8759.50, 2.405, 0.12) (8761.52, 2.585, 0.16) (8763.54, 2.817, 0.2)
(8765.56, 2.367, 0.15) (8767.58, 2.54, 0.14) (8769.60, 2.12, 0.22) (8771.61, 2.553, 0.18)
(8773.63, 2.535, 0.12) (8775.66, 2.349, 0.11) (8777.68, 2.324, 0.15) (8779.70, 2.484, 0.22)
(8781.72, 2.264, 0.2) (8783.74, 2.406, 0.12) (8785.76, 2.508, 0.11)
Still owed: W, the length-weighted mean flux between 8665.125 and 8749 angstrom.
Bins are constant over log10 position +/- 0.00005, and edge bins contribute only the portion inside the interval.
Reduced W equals 2.46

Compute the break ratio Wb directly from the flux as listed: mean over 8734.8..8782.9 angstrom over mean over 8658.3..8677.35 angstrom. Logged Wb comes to 1.09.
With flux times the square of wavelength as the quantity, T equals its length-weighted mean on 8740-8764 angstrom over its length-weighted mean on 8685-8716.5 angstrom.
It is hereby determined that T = 1.03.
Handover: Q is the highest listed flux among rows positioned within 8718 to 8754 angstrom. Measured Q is 2.678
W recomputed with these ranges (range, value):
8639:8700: 2.4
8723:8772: 2.47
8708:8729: 2.54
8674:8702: 2.43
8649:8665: 2.32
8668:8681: 2.45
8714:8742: 2.5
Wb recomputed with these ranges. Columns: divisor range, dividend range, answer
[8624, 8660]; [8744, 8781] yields 0.96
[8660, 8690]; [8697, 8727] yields 1.09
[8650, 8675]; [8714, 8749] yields 1.09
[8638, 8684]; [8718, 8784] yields 1.02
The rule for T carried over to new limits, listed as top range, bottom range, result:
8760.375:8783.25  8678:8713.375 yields 1.00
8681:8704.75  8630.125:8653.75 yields 0.96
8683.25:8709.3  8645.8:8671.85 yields 1.07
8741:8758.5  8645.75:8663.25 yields 1.05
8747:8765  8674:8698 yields 1.05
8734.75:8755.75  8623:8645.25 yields 0.97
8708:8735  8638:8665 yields 1.04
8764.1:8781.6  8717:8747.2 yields 0.97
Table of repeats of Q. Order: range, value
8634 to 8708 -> 2.783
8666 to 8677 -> 2.579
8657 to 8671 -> 2.498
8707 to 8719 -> 2.683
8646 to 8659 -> 2.536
